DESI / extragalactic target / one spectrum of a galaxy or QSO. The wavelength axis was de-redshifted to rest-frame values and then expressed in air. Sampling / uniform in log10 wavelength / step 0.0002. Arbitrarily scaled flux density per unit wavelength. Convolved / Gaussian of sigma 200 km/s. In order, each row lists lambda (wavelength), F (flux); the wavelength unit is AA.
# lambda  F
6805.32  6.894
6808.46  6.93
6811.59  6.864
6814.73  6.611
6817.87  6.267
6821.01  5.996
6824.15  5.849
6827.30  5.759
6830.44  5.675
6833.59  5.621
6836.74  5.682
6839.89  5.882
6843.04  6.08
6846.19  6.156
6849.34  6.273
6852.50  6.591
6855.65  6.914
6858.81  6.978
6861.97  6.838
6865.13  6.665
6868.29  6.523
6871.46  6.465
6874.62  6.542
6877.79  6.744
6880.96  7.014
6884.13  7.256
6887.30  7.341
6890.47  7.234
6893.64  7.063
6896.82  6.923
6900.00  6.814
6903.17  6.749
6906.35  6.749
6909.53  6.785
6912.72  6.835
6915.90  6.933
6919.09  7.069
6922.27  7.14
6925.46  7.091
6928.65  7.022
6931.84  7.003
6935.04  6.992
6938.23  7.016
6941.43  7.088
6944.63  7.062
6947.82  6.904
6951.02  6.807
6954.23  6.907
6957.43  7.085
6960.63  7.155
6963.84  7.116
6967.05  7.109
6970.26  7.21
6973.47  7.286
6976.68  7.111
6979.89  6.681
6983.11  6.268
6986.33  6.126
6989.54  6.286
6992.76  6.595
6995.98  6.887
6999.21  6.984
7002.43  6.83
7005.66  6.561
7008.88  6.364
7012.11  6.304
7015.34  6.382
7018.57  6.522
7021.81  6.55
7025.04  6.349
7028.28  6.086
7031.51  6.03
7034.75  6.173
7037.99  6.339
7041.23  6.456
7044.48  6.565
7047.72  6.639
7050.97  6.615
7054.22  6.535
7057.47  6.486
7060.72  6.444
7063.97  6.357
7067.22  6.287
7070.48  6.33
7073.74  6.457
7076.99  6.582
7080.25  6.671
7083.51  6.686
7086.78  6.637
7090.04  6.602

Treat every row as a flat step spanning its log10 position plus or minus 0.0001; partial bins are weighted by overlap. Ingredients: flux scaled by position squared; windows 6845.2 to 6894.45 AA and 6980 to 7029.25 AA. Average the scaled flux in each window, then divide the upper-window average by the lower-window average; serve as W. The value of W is 0.99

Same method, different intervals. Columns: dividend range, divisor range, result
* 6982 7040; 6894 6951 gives 0.95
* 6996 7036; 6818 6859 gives 1.11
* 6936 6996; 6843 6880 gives 1.08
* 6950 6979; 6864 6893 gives 1.06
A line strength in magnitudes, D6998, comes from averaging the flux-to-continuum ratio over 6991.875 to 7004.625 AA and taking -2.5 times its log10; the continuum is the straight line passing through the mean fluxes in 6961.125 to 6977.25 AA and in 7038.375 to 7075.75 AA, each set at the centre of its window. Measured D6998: 0.02 mag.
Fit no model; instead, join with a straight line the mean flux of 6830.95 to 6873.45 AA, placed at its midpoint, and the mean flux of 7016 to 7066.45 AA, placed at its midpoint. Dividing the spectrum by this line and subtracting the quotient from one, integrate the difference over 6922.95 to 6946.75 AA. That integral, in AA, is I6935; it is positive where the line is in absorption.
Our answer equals -2.5 AA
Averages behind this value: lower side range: 6.34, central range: 7.04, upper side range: 6.41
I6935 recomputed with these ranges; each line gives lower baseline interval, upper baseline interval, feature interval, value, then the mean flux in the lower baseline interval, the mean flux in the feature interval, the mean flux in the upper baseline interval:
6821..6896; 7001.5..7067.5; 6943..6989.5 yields -3.3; 6.48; 6.9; 6.42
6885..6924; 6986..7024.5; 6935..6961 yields -0.8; 6.98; 7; 6.54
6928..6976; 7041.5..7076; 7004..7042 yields 1.9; 7.05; 6.34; 6.47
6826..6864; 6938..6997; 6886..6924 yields -2.5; 6.21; 6.97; 6.88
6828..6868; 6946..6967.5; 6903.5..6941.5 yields -1.0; 6.28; 6.96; 7.01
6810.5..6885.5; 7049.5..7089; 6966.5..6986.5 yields -1.3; 6.38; 6.86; 6.51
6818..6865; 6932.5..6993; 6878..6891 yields -1.5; 6.18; 7.16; 6.89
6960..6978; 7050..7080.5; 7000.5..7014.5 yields 0.7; 7.16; 6.52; 6.47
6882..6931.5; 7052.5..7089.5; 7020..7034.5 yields 0.8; 7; 6.25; 6.5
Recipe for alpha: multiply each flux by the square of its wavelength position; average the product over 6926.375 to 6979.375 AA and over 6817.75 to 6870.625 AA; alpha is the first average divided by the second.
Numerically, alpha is 1.17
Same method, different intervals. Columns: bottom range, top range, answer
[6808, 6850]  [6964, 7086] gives 1.14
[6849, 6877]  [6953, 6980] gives 1.10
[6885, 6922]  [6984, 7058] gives 0.96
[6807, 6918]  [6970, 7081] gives 1.04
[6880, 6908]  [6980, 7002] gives 0.96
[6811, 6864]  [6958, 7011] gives 1.14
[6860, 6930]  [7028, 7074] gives 0.97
